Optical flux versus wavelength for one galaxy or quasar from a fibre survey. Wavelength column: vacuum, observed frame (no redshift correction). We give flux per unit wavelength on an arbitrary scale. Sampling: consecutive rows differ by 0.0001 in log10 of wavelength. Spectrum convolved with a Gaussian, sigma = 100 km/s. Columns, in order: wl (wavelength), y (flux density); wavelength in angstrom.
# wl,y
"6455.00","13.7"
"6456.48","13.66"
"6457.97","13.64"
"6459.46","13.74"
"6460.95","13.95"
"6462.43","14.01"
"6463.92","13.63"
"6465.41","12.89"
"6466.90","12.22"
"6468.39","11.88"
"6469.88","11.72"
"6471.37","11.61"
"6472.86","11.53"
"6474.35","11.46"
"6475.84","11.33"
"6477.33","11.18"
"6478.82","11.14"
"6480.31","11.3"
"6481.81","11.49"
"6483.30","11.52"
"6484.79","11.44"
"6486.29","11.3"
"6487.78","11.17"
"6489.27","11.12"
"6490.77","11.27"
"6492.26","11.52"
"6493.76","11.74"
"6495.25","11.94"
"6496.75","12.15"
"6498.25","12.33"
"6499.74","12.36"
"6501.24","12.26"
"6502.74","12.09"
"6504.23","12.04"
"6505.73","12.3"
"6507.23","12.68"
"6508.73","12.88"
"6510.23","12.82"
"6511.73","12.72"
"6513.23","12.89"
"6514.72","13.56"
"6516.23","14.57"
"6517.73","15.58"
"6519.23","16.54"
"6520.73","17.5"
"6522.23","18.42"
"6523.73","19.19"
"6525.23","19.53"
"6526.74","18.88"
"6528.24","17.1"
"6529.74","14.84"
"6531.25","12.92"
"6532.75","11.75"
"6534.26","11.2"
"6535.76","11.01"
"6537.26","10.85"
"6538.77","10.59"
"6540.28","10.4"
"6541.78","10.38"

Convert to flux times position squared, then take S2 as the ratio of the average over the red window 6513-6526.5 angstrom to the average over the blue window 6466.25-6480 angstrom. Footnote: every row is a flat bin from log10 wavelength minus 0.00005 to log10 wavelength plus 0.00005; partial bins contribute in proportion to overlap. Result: 1.46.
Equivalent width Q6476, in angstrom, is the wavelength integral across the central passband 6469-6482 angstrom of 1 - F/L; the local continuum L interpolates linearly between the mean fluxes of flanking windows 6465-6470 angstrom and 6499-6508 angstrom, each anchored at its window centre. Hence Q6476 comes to 0.8 angstrom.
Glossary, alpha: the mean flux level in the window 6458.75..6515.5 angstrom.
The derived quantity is 12.1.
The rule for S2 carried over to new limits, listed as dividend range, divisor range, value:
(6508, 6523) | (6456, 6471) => 1.15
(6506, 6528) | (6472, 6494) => 1.38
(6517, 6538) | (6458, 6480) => 1.27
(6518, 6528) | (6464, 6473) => 1.52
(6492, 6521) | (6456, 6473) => 1.03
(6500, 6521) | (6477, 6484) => 1.20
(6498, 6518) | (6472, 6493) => 1.15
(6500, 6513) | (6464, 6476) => 1.06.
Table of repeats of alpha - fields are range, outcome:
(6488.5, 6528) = 13.9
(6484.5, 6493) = 11.3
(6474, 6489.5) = 11.3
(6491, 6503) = 12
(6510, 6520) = 14.2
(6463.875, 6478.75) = 11.8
